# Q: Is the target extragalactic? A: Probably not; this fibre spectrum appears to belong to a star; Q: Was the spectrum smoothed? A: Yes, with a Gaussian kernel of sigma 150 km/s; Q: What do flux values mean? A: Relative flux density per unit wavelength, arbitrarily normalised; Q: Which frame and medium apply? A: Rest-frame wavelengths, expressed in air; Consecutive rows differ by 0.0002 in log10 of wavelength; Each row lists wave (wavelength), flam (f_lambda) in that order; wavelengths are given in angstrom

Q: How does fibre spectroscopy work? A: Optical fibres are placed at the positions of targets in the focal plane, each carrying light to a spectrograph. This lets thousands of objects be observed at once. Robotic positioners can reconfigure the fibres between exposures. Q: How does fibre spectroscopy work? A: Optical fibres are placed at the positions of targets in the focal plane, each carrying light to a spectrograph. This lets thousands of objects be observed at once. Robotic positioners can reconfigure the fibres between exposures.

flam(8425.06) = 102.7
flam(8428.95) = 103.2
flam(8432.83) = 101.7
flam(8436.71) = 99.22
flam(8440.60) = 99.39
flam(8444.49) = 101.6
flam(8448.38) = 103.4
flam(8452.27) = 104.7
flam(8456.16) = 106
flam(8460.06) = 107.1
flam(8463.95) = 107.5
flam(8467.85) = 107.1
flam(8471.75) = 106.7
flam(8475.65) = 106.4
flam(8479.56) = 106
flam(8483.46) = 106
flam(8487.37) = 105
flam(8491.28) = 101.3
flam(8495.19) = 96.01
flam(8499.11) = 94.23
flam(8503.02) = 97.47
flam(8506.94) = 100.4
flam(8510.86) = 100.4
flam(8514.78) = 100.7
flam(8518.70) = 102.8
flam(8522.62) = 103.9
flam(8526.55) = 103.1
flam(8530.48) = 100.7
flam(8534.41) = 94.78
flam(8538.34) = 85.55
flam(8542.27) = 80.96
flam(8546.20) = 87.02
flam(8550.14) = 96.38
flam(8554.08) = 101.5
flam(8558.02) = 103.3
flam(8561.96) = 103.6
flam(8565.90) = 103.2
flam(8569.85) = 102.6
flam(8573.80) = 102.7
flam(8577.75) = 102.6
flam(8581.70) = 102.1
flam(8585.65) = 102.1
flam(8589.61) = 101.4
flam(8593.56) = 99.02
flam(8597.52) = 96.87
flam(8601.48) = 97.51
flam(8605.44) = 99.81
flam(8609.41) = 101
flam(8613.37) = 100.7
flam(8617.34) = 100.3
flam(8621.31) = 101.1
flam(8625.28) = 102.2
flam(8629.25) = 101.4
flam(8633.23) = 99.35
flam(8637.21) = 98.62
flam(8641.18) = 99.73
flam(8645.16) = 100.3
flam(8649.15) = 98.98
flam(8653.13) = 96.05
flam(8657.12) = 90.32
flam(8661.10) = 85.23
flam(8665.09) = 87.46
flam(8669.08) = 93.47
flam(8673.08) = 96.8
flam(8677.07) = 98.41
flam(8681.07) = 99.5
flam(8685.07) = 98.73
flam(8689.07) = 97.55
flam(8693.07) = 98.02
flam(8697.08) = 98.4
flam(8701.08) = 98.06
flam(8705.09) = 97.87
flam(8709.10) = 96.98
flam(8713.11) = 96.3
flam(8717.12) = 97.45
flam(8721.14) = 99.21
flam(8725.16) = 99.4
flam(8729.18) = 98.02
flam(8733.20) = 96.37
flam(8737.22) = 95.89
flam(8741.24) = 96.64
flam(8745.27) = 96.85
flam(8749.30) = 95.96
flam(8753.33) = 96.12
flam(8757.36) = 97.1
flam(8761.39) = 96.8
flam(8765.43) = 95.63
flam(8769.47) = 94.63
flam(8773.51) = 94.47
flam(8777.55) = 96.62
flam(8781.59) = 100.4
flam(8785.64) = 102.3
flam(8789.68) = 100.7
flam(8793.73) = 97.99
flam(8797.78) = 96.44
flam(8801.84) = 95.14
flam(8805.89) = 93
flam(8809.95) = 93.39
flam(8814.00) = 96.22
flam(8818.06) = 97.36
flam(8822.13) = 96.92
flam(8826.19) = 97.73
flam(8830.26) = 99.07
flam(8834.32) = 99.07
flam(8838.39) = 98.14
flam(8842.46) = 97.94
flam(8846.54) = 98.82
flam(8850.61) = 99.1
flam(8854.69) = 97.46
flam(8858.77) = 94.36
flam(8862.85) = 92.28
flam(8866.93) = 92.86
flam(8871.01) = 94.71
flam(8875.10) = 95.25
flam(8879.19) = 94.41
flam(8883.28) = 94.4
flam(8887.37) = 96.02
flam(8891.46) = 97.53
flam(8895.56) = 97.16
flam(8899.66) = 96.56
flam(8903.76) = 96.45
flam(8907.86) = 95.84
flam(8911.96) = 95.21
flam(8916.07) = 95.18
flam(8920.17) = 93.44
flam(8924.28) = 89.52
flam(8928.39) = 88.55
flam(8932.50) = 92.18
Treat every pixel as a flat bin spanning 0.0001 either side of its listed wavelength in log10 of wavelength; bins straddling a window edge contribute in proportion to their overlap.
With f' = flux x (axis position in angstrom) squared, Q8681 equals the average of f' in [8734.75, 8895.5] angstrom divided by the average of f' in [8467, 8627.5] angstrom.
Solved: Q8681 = 1.03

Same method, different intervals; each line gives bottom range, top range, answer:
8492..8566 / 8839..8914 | 1.06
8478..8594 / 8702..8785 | 1.02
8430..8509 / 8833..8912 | 1.03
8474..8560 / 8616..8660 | 1.03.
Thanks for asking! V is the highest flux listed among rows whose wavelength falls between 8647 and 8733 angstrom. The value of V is 99.5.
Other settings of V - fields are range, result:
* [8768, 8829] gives 102.3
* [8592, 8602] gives 99.02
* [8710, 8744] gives 99.4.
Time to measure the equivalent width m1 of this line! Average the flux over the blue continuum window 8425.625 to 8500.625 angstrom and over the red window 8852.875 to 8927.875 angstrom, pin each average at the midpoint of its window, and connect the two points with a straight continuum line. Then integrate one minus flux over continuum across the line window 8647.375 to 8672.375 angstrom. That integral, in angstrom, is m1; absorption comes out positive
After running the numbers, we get 1.8 angstrom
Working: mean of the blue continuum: 103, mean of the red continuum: 94.8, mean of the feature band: 92.1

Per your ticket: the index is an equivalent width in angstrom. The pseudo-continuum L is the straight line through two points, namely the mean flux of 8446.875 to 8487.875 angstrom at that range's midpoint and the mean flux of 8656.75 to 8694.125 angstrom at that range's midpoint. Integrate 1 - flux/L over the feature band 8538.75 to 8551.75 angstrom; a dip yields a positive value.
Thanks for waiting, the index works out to 1.8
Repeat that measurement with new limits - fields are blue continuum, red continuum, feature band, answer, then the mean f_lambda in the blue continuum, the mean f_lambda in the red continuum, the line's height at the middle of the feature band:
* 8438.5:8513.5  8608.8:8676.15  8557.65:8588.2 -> -0.96 angstrom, 103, 97.2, 99.6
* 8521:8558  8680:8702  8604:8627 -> -0.97 angstrom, 95.2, 98.4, 96.8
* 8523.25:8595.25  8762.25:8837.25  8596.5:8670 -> 0.51 angstrom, 98.6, 97.1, 98.1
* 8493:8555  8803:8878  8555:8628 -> -3.59 angstrom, 96.5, 96.3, 96.5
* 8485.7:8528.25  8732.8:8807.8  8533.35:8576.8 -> 1.33 angstrom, 100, 96.8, 99.8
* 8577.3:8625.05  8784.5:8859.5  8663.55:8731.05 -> 1.27 angstrom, 100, 97.4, 99.1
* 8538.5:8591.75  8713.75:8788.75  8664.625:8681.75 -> 0.42 angstrom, 98.7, 97.3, 97.9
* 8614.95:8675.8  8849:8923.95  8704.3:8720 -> -0.14 angstrom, 96.8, 95.3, 96.4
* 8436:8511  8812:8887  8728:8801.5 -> 0.58 angstrom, 103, 96.4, 97.9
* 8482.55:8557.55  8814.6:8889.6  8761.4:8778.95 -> 0.24 angstrom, 97.8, 96.4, 96.8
